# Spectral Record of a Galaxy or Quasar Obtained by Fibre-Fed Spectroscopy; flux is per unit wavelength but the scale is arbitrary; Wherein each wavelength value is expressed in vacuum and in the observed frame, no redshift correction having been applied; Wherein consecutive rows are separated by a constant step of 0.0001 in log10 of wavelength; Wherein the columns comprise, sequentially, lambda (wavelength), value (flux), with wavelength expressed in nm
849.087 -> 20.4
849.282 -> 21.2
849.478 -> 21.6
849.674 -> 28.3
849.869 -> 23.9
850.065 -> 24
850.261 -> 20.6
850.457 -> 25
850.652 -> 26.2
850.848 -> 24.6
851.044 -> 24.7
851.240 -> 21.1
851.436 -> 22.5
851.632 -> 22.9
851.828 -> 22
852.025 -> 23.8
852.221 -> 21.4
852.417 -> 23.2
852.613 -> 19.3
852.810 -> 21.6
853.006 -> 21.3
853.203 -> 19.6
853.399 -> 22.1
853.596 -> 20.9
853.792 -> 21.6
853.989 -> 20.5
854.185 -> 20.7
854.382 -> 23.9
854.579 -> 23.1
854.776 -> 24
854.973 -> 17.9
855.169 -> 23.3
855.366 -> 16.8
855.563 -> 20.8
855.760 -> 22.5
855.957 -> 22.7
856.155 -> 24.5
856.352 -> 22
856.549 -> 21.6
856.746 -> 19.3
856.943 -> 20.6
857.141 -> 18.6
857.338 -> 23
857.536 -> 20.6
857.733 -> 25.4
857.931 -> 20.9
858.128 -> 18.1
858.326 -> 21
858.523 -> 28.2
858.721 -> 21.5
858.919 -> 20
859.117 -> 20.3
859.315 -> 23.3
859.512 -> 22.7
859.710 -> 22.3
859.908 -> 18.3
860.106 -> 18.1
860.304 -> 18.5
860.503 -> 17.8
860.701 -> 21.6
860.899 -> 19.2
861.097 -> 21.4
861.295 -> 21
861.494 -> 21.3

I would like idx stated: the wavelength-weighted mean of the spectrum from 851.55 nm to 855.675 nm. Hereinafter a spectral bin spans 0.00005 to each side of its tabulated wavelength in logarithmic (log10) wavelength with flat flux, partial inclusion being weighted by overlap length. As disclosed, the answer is 21.5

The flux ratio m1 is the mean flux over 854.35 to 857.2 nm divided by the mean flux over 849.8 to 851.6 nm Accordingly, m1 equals 0.91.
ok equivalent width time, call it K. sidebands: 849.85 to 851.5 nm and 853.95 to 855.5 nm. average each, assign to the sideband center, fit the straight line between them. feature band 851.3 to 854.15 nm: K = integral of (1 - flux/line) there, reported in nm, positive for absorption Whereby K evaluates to 0.11 nm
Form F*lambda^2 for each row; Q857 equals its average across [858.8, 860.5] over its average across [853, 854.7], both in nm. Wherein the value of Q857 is 1.0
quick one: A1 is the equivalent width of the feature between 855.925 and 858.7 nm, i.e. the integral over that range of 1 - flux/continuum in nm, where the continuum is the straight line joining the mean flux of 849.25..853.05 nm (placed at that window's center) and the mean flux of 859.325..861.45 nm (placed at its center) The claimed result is -0.091 nm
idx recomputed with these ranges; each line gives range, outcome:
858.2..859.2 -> 22.1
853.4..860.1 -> 21.5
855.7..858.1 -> 21.7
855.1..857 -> 21.4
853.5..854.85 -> 22.1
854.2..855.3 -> 22.1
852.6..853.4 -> 20.8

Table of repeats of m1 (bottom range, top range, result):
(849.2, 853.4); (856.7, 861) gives 0.92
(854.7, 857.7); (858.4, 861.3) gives 0.98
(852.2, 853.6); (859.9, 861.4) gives 0.92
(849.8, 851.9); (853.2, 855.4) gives 0.91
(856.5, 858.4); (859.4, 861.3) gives 0.96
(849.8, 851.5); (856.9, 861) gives 0.89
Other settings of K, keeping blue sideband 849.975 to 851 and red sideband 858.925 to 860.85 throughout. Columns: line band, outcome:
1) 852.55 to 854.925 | 0.13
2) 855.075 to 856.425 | 0.01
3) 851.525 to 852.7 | 0.07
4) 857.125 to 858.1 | -0.02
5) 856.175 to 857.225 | 0.04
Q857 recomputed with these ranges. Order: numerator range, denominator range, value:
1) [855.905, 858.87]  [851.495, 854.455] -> 1.02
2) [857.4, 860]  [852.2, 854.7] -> 1.02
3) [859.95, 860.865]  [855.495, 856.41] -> 0.85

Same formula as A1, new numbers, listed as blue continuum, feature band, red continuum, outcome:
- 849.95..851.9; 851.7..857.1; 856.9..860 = 0.25 nm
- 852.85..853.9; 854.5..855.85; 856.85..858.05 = 0.01 nm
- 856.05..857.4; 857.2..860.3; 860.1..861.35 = -0.14 nm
